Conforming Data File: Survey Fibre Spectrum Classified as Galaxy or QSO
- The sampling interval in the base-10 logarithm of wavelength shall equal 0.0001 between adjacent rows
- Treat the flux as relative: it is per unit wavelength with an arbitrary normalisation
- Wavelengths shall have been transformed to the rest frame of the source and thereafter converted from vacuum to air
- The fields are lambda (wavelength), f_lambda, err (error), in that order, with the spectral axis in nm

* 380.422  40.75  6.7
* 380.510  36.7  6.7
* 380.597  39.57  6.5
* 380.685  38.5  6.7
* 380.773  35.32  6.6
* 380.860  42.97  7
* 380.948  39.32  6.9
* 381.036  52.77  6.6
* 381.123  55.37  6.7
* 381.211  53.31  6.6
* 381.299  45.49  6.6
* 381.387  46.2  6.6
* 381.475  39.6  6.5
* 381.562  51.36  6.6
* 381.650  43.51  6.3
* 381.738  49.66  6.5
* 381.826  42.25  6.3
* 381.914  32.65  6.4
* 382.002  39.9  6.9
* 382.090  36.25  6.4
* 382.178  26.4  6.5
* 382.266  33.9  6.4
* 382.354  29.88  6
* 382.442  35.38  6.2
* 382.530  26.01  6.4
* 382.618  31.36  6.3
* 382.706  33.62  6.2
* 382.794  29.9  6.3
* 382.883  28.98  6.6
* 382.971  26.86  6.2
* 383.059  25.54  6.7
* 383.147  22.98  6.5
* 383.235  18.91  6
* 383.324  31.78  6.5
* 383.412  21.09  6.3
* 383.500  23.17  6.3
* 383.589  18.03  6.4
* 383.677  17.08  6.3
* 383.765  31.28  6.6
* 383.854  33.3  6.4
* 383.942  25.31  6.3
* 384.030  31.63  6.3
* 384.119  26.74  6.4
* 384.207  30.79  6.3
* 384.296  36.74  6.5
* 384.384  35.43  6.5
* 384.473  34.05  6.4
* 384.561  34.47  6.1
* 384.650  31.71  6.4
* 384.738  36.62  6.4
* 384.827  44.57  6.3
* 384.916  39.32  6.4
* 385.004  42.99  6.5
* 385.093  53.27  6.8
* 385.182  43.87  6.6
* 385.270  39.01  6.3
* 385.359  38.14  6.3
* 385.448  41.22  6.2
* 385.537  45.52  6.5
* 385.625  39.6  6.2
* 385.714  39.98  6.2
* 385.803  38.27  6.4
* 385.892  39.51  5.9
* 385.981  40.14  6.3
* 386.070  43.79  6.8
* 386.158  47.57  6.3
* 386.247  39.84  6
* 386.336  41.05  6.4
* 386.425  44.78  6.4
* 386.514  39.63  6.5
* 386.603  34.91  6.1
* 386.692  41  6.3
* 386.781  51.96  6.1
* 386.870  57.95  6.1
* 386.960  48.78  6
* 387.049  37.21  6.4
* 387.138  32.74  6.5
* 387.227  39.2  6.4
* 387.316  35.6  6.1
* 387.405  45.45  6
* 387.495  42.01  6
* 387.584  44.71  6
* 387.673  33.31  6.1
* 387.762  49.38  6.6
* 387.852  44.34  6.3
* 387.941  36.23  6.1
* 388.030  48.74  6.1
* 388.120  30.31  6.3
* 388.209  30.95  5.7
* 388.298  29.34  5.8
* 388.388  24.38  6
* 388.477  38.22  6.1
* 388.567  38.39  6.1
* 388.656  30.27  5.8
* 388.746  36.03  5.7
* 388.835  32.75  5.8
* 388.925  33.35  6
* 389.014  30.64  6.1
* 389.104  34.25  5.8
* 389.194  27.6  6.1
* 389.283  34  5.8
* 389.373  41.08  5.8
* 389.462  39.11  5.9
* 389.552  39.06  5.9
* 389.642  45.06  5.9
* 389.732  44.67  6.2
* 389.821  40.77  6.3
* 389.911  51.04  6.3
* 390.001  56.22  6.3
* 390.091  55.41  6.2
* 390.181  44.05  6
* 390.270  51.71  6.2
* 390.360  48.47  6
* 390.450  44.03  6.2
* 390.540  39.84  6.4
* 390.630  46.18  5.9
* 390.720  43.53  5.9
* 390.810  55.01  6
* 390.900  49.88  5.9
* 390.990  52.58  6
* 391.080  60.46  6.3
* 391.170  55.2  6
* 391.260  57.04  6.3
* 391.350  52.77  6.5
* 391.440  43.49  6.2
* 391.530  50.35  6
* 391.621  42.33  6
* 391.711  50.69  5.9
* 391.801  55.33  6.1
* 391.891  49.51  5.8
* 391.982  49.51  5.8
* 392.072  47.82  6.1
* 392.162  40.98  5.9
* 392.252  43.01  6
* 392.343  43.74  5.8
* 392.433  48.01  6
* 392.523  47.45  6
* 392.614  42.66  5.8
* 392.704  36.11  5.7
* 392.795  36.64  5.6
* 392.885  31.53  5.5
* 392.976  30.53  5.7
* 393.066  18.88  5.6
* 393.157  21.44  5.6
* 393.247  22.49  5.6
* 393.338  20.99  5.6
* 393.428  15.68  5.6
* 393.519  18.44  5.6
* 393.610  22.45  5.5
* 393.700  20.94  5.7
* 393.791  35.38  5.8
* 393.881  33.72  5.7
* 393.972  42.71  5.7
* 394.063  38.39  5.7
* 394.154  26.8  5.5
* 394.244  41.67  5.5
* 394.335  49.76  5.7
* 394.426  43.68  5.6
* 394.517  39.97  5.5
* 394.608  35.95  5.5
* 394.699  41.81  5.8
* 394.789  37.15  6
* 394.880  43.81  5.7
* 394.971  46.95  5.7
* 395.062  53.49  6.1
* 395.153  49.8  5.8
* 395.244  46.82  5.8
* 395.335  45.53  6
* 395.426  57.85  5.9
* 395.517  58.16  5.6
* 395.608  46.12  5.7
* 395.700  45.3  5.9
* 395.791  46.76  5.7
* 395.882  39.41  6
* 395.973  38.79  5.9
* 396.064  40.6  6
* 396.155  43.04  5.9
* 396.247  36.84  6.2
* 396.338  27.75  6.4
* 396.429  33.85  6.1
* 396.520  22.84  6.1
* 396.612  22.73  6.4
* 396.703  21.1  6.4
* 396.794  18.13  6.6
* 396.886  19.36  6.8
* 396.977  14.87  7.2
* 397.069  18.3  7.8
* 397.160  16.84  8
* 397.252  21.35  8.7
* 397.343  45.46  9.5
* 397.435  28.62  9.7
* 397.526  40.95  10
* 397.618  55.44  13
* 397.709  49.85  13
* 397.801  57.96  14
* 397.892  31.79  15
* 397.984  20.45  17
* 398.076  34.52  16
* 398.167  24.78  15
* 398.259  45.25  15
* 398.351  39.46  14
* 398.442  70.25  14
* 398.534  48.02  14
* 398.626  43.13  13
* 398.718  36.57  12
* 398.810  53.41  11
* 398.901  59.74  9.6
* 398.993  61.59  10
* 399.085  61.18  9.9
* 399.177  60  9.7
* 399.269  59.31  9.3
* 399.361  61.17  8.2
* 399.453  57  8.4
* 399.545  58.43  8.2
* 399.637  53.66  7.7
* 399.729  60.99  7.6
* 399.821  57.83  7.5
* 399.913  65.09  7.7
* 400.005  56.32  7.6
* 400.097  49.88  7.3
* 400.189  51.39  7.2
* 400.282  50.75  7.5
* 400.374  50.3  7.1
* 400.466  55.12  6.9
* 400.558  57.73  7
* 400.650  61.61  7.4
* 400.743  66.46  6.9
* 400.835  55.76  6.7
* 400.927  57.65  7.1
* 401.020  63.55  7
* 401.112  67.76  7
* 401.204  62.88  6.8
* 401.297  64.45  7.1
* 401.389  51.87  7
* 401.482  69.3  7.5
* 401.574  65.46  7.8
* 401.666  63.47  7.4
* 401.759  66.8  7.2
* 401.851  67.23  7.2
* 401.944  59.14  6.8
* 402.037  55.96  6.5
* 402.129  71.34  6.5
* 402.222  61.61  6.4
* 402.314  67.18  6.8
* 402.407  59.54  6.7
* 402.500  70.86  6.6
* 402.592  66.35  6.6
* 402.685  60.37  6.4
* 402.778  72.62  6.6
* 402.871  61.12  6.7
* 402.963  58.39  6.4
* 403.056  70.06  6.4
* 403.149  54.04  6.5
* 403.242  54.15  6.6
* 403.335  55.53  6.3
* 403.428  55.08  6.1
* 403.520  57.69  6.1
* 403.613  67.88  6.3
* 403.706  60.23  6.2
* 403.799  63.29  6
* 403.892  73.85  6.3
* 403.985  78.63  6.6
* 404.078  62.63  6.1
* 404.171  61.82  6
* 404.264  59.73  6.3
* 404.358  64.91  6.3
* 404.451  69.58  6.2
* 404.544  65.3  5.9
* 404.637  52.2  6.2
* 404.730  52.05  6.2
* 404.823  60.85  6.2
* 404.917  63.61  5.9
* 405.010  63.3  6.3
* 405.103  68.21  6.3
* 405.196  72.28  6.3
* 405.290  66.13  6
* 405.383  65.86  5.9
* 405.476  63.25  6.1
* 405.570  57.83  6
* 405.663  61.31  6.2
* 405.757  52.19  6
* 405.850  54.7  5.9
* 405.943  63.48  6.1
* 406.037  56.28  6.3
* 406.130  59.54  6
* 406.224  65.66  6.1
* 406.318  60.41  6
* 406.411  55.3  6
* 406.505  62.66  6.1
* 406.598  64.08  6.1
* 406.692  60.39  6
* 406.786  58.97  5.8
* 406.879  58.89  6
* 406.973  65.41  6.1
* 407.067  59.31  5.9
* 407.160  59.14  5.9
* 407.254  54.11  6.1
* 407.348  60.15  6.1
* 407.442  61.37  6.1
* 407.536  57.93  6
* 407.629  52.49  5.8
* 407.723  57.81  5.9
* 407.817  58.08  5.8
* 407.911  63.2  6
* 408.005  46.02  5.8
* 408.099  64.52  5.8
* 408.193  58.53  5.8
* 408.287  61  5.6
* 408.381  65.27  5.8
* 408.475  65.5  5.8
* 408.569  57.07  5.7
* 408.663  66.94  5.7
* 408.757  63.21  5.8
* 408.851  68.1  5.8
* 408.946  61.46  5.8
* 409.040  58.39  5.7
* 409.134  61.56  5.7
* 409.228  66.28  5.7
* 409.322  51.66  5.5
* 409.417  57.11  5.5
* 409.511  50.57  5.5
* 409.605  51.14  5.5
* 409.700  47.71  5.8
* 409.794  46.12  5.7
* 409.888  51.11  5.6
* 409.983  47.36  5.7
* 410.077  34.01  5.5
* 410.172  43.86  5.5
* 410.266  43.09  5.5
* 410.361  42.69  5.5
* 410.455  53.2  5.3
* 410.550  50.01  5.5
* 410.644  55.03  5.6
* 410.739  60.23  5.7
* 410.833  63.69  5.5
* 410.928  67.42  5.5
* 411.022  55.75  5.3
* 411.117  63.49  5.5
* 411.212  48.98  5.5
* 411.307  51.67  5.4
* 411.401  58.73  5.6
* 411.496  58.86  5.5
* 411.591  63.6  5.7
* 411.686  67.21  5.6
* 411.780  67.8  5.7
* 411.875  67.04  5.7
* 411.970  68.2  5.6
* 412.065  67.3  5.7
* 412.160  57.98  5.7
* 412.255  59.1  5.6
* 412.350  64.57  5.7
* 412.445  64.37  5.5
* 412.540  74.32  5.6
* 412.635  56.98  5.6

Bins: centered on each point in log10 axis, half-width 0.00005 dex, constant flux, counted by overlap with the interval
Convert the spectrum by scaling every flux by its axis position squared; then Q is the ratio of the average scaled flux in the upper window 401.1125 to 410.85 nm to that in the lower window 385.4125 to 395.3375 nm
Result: 1.59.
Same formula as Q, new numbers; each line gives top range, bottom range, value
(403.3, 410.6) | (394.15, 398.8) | 1.60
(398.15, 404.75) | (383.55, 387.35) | 1.69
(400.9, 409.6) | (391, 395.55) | 1.60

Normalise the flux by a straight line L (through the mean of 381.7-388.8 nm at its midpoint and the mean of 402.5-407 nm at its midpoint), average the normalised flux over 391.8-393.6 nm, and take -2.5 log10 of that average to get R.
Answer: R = 0.285 mag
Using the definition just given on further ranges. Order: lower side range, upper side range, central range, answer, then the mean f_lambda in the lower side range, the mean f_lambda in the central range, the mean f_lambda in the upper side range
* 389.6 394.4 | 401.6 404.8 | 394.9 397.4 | 0.33 mag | 41.7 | 36.2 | 63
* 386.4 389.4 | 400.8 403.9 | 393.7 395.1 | 0.22 mag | 38.1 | 40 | 62.6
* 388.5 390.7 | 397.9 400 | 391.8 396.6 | 0.19 mag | 41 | 38.5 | 51.2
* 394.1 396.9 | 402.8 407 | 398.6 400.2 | -0.15 mag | 39.6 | 56.2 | 61.8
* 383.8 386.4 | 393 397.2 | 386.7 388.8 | -0.05 mag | 38.5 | 39.4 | 34.4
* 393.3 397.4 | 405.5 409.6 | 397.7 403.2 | -0.24 mag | 35.3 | 57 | 59.6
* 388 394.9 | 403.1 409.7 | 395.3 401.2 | 0.09 mag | 39.9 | 45.8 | 60.6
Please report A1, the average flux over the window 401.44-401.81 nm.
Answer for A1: 66.4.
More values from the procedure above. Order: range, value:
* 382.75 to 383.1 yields 27.8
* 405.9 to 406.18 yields 59.7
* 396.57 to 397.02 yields 19.3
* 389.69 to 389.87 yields 43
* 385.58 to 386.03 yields 39.6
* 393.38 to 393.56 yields 17.1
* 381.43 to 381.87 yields 45.3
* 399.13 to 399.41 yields 60.1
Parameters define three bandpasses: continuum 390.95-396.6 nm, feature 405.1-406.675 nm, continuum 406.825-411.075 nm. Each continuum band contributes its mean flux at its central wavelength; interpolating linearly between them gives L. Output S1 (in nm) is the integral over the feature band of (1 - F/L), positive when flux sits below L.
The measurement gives -0.243 nm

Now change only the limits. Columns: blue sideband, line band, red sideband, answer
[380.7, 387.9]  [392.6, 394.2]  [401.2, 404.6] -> 0.70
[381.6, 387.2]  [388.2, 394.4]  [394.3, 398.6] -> -0.41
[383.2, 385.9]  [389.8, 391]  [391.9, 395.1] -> -0.43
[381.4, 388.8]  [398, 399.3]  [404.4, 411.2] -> 0.01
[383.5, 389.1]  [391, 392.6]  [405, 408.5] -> -0.20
